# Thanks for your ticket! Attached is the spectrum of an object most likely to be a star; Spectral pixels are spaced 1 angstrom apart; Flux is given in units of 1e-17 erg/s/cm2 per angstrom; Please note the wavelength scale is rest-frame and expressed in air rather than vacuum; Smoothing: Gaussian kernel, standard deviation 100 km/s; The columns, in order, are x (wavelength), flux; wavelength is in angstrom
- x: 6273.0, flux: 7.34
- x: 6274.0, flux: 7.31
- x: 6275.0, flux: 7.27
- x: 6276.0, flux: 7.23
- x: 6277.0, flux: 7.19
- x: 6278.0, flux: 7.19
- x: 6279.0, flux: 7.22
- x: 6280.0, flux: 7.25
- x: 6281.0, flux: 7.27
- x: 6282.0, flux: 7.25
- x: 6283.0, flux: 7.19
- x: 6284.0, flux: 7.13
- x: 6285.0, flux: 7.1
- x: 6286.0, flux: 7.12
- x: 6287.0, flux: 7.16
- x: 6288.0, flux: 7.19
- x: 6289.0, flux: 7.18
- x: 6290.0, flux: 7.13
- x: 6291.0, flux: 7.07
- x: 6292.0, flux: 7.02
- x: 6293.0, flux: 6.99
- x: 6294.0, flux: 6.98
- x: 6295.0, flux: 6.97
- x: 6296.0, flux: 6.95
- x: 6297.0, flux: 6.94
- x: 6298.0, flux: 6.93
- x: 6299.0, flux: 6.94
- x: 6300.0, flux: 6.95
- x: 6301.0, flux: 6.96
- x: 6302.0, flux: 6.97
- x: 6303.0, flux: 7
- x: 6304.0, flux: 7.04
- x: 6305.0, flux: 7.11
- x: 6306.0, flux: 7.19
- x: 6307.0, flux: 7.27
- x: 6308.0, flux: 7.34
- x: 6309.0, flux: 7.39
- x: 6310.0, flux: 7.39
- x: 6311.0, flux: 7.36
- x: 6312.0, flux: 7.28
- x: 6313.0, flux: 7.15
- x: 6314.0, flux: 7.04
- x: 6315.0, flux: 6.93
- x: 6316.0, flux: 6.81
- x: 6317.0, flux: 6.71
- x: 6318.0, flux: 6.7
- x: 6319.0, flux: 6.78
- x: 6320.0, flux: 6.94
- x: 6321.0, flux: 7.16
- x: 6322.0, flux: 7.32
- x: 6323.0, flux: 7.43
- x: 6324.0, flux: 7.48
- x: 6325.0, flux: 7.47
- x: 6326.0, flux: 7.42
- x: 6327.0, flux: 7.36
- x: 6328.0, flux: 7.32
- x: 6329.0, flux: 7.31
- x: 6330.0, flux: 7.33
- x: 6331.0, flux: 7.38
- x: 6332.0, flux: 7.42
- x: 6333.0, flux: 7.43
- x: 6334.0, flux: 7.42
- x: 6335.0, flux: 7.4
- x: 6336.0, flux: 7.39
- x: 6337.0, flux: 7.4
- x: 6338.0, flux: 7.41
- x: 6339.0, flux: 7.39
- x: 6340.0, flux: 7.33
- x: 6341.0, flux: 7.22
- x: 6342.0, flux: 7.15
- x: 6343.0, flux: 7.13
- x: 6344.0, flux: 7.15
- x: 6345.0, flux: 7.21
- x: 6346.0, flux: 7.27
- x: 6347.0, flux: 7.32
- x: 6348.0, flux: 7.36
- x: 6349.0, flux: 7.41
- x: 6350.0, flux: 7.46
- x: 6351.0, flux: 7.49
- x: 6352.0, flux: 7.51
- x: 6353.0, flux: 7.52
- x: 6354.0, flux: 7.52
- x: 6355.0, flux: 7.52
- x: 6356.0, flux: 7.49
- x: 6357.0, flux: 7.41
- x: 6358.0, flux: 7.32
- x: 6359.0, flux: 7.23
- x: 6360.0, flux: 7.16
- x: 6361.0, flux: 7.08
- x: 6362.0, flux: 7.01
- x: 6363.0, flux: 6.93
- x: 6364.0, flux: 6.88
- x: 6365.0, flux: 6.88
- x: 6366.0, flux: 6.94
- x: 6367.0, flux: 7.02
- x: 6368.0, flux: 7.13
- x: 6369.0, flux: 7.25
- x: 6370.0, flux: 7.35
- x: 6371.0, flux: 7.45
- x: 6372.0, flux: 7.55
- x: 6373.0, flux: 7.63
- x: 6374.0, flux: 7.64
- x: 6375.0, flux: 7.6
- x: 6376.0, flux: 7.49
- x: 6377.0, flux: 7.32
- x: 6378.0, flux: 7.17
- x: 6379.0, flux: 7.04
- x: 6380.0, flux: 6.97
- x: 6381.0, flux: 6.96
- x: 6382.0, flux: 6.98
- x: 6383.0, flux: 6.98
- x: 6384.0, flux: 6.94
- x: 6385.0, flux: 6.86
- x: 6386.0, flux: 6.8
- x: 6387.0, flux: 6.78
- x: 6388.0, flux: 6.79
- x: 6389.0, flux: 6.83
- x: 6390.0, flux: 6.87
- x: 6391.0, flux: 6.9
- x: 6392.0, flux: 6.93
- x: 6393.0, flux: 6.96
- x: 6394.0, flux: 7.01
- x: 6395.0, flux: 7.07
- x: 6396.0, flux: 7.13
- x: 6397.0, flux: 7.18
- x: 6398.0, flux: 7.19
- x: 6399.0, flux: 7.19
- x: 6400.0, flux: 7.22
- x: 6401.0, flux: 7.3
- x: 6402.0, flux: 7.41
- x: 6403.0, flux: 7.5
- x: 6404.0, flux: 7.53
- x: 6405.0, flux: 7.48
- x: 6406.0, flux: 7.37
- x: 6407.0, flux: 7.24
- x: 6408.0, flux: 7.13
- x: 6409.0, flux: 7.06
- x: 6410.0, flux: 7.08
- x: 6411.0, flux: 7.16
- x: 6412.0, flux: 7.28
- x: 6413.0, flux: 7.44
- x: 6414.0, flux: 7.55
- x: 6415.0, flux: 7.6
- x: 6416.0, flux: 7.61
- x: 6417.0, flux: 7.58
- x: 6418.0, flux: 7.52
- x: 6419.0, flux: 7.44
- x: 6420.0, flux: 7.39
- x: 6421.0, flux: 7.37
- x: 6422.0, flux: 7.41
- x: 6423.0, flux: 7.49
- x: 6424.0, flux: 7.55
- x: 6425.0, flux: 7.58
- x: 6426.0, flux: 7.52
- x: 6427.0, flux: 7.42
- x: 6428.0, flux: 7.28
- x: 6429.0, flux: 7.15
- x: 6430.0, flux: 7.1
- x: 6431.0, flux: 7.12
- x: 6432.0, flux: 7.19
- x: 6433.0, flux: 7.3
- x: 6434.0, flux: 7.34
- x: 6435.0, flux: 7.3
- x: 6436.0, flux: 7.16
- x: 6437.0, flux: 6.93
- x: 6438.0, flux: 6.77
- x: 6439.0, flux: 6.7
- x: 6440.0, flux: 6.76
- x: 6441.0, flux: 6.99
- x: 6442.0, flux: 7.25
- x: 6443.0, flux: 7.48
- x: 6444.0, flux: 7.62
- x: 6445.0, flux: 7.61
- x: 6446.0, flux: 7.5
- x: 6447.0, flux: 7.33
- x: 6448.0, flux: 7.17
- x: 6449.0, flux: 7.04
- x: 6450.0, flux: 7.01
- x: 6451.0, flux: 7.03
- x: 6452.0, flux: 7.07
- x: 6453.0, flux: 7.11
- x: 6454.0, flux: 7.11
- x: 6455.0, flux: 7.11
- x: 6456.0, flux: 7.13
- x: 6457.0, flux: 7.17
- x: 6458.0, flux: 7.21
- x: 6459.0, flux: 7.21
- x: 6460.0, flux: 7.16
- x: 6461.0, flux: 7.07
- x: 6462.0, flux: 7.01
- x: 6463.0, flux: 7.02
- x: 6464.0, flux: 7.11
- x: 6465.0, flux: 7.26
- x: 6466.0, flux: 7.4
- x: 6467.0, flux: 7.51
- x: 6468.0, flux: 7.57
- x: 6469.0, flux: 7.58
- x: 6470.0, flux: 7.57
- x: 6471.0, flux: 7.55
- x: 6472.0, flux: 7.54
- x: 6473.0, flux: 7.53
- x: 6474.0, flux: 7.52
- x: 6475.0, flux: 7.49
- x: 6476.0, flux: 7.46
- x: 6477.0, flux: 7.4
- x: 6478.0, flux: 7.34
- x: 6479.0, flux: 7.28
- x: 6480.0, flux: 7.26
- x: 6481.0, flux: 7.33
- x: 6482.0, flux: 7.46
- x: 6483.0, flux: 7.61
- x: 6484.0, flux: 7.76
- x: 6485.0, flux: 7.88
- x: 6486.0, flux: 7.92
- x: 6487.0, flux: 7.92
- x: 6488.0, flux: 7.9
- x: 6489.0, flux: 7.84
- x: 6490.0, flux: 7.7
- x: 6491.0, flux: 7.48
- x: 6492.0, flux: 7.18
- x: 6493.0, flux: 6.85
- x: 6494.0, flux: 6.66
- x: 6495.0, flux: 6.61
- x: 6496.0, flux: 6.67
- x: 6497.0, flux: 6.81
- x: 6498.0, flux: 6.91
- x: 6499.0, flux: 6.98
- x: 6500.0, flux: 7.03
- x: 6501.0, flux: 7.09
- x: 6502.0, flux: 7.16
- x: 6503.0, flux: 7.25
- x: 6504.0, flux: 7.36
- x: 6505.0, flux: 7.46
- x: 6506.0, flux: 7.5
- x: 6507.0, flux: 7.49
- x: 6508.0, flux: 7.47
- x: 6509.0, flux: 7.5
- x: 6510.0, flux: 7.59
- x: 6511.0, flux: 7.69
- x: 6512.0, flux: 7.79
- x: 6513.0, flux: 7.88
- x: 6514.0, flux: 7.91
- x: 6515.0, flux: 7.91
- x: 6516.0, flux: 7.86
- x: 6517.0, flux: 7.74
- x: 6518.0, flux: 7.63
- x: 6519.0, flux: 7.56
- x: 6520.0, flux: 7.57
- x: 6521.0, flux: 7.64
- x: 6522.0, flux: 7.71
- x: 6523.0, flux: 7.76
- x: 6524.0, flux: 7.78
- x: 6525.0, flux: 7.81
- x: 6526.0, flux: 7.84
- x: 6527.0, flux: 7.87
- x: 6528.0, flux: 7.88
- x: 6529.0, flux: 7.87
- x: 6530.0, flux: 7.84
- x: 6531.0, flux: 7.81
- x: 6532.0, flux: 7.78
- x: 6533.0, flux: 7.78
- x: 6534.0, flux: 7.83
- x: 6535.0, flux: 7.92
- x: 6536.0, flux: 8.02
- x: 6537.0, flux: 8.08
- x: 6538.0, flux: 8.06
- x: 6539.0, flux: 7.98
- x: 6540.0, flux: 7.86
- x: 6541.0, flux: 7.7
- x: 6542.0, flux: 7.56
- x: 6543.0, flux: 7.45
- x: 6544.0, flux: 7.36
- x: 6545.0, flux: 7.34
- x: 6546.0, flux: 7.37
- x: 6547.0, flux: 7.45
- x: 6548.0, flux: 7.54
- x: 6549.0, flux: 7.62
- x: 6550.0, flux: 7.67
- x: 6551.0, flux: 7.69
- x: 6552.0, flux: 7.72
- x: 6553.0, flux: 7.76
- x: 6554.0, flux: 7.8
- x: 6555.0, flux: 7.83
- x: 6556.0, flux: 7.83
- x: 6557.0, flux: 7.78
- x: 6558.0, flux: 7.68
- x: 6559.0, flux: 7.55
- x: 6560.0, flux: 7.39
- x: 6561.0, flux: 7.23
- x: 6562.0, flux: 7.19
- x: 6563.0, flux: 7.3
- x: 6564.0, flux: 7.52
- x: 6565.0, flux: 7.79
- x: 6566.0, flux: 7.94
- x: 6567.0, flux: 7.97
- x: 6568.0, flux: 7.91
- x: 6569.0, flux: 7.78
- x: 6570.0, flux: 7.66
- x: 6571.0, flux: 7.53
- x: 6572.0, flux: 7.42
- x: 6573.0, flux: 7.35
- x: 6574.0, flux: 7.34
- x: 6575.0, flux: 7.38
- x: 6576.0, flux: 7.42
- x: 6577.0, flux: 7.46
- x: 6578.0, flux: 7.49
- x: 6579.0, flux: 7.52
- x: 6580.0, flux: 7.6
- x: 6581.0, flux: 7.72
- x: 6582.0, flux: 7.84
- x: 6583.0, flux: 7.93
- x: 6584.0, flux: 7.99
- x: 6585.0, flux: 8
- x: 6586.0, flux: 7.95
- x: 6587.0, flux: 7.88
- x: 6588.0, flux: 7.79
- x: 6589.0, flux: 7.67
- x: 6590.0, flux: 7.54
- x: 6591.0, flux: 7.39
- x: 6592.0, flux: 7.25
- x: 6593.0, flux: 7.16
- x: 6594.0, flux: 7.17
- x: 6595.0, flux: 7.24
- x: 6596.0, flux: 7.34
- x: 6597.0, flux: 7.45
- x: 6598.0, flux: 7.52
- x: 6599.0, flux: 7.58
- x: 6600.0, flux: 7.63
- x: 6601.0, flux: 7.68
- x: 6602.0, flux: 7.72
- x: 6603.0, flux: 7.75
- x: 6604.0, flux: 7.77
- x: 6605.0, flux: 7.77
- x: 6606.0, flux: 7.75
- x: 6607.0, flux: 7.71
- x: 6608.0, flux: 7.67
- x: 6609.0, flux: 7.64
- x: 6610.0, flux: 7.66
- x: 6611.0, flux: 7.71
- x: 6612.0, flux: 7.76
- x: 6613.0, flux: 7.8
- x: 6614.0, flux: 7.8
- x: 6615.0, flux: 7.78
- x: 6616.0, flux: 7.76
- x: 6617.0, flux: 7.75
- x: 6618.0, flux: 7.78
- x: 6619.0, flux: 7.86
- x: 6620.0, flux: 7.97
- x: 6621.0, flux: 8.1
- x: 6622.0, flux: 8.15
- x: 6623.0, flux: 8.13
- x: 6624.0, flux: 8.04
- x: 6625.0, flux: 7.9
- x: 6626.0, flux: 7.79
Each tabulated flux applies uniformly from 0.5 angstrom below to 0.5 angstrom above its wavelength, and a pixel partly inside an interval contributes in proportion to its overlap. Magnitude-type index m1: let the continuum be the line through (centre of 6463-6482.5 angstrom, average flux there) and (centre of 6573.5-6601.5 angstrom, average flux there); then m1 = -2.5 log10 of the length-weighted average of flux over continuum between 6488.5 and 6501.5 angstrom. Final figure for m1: 0.06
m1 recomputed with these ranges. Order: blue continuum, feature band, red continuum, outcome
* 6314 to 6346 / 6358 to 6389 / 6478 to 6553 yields 0.03 mag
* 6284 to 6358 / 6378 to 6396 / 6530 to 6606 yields 0.06 mag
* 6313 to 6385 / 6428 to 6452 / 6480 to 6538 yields 0.04 mag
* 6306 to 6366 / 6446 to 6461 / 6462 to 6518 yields 0.04 mag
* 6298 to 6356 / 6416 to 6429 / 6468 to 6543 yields -0.01 mag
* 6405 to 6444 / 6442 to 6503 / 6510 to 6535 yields 0.03 mag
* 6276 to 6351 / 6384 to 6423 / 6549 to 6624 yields 0.02 mag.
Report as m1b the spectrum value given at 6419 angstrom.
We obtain 7.44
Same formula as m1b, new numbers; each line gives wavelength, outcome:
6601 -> 7.68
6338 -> 7.41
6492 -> 7.18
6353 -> 7.52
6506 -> 7.5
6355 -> 7.52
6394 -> 7.01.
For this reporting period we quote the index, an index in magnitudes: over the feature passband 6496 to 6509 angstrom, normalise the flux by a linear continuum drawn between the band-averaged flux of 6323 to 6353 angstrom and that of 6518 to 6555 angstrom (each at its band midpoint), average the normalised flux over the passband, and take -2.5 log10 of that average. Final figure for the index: 0.07 mag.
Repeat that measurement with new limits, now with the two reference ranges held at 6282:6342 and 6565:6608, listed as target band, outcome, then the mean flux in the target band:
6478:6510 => 0.02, 7.34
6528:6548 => -0.03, 7.74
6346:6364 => -0.01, 7.32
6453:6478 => 0.02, 7.32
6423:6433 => 0.00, 7.33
